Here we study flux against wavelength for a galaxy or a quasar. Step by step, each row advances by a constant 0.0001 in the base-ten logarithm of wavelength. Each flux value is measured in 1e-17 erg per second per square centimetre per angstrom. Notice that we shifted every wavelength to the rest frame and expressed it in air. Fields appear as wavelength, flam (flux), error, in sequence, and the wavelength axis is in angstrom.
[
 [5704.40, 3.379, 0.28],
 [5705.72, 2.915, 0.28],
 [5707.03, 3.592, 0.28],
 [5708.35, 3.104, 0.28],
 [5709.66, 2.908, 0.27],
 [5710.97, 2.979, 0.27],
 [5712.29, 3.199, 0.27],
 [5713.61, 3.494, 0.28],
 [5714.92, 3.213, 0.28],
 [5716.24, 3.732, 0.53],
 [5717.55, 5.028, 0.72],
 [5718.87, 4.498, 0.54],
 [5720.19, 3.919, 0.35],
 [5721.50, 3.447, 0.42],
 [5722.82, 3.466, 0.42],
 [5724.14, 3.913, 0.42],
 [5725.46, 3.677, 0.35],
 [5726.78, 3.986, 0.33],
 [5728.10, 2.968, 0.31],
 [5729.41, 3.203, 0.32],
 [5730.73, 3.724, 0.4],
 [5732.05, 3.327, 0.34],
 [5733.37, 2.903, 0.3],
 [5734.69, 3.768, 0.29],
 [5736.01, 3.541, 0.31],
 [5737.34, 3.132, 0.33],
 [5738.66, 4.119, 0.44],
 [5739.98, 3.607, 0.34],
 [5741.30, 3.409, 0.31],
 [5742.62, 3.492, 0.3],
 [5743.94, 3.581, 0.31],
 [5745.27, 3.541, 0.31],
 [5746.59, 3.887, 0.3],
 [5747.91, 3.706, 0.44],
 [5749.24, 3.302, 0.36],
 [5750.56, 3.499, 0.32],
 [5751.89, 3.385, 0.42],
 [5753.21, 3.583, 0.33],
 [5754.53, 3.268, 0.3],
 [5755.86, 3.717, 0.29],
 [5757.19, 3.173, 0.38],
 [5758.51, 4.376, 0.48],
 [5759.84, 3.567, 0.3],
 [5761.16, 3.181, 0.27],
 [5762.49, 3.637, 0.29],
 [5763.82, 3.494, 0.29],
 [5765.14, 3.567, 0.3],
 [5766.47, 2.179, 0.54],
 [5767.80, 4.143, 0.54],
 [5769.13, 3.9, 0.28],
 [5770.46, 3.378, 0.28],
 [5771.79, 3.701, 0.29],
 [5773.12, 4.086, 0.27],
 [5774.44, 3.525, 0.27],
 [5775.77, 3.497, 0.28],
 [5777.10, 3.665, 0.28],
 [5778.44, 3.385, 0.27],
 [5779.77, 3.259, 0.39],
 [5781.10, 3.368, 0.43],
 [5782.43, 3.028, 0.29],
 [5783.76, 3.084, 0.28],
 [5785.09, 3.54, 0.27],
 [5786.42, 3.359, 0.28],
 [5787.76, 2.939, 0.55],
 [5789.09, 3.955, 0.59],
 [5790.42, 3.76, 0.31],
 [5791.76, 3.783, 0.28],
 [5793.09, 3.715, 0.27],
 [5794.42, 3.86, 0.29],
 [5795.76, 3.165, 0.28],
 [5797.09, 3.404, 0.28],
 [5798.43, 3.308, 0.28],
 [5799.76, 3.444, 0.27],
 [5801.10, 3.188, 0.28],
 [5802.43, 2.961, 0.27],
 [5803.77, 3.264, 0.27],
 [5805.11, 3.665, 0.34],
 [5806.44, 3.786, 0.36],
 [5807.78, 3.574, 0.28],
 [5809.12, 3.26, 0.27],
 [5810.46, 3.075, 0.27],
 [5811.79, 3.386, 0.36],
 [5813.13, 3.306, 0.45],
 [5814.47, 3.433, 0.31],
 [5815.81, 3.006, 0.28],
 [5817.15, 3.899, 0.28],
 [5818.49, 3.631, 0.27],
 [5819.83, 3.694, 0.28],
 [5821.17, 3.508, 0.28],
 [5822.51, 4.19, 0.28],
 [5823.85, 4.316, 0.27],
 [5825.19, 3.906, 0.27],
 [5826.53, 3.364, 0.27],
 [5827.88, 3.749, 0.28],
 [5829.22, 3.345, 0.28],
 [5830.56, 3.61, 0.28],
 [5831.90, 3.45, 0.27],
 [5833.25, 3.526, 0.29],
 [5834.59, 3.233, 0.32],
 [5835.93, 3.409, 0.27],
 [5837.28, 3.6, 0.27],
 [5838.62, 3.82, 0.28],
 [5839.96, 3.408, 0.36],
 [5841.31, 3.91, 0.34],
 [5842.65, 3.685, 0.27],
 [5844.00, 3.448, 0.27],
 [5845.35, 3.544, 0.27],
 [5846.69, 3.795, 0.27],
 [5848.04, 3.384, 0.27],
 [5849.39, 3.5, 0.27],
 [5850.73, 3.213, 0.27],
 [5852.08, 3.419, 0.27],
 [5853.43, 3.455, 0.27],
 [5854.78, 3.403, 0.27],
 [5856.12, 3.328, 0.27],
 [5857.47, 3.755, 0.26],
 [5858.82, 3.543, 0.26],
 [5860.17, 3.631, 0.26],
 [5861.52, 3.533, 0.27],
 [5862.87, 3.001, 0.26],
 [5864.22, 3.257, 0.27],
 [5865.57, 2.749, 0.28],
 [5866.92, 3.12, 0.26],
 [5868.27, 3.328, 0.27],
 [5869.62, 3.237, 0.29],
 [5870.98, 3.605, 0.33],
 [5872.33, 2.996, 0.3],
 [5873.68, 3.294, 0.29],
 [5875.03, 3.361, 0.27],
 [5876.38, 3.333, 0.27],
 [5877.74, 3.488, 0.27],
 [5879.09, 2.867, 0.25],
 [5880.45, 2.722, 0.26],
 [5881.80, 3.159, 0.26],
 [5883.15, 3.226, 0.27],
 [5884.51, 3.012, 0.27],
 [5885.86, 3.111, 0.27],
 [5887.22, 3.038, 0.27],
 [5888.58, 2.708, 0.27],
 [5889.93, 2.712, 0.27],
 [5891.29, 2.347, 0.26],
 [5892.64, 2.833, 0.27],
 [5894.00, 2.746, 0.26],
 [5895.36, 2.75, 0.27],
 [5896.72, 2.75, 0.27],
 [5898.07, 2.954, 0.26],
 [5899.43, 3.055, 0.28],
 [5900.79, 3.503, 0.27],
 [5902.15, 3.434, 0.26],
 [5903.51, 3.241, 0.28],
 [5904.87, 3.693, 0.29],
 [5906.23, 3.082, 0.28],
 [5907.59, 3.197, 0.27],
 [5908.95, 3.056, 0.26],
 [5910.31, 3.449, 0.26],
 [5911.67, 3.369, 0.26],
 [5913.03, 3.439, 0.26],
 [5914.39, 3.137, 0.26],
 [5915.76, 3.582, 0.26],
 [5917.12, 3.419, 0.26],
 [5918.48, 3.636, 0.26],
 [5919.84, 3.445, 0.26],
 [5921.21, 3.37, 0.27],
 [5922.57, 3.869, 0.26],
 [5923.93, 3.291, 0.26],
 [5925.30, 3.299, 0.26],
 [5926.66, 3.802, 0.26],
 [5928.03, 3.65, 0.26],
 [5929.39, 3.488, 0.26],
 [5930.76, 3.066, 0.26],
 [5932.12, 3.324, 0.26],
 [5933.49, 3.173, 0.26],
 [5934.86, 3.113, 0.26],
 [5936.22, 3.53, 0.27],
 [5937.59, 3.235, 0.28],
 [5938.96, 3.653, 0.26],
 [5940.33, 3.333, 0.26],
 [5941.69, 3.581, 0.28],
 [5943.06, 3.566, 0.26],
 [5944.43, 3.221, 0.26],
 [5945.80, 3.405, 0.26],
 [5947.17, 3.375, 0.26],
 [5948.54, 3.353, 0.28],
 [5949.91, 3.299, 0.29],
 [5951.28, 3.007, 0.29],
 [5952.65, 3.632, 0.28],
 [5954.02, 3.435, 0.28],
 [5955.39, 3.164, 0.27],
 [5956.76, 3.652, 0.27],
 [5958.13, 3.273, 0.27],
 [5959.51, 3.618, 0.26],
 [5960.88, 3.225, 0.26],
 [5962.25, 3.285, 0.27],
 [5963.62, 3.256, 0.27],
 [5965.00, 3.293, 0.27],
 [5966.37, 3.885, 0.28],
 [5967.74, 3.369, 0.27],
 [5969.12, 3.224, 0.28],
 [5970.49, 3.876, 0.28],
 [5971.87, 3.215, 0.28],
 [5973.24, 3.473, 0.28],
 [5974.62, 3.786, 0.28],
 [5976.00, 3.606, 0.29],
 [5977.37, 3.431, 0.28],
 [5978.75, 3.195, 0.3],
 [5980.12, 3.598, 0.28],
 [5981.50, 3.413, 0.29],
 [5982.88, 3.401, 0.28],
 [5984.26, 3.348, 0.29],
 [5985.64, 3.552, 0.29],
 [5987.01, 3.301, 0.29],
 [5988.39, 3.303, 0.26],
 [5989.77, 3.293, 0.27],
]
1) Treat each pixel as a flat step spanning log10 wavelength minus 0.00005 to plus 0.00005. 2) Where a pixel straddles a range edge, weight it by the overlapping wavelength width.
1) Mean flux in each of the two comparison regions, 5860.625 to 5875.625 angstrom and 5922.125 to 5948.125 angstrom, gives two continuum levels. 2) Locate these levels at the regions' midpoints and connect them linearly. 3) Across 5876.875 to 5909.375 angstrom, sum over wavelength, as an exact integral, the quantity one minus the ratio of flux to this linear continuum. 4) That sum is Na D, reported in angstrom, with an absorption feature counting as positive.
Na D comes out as 2.7 angstrom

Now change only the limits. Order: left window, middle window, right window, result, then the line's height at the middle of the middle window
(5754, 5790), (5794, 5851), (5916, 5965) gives -0.98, 3.46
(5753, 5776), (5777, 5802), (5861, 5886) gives 0.33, 3.47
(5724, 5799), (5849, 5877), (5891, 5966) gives 0.48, 3.39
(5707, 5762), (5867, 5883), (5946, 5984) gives 1.18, 3.47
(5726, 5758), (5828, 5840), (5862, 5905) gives -1.05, 3.22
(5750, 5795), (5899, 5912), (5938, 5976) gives 0.53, 3.45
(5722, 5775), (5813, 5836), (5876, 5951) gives -1.32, 3.4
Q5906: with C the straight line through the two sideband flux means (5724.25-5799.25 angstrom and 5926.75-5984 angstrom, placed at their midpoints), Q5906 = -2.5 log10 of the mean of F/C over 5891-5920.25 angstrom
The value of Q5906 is 0.08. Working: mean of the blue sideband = 3.51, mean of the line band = 3.2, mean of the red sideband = 3.41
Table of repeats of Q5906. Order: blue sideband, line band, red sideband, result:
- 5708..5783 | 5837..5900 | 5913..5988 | 0.08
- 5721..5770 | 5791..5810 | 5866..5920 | -0.02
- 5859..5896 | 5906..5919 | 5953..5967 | -0.04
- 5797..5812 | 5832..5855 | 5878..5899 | -0.12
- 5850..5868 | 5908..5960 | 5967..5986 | 0.01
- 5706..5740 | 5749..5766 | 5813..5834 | 0.02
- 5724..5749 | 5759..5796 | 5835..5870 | 0.00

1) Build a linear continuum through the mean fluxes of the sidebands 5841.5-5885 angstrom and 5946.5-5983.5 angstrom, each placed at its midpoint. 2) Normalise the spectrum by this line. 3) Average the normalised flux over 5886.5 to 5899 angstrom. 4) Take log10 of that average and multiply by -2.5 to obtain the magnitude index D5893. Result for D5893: 0.21 mag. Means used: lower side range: 3.33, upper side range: 3.42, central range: 2.77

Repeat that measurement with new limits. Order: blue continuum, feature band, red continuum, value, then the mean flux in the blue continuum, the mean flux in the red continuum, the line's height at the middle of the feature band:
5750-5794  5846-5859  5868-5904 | -0.09 mag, 3.51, 3.06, 3.19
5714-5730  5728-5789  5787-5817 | 0.04 mag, 3.75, 3.43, 3.61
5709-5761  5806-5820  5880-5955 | 0.00 mag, 3.57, 3.25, 3.43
